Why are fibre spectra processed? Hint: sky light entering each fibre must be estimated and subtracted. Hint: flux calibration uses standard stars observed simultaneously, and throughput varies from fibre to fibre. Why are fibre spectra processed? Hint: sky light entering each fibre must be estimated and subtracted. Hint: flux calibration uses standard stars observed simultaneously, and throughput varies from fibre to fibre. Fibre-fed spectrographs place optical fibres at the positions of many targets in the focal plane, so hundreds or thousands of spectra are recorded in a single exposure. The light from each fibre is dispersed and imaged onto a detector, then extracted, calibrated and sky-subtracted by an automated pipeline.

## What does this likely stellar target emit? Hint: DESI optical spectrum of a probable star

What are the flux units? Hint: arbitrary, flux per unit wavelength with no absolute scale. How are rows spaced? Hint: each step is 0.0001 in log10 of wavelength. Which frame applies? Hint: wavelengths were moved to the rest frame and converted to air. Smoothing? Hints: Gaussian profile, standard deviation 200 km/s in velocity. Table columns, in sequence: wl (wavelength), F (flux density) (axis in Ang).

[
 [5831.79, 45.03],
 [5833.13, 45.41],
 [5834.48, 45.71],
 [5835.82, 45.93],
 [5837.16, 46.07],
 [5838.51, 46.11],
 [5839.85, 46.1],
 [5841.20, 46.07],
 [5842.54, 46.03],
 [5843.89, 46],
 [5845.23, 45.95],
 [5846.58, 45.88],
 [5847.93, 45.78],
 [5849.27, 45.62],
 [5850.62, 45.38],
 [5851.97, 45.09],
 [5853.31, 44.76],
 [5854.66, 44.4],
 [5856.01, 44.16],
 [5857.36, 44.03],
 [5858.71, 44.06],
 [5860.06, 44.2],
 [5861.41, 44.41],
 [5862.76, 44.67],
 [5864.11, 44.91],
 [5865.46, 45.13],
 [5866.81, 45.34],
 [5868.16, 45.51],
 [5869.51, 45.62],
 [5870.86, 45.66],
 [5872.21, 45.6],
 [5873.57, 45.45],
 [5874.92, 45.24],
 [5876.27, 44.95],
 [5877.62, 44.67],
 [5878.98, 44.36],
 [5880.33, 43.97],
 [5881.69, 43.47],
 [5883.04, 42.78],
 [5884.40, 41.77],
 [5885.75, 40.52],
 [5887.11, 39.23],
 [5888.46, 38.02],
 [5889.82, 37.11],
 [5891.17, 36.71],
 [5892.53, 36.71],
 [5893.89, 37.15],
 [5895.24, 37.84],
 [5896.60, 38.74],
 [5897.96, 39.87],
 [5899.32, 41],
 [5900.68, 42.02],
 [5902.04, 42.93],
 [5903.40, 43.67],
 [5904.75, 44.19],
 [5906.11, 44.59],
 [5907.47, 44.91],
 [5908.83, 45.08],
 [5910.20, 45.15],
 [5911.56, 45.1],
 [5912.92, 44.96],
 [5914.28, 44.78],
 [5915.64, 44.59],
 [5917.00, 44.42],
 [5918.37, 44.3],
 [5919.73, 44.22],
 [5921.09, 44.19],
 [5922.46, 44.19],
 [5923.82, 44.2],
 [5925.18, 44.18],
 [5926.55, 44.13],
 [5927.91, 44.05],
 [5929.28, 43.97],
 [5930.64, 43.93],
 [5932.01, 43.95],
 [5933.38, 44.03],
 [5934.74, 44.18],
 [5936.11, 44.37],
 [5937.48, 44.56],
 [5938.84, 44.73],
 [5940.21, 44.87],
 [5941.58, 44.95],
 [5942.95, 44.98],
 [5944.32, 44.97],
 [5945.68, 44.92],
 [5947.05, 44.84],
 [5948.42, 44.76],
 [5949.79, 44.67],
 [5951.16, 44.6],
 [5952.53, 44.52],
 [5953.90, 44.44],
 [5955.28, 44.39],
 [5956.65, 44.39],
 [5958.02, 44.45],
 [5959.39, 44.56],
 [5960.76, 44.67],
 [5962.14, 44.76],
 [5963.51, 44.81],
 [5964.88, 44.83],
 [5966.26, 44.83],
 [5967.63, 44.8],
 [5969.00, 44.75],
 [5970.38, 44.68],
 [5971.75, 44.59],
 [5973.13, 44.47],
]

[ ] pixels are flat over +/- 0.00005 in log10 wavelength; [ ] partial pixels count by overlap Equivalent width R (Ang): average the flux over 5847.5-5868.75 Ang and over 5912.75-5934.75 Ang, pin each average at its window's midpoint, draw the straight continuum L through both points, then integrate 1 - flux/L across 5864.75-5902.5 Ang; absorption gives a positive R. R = 2.2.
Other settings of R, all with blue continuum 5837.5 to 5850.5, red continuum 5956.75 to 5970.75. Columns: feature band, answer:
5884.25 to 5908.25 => 2.65 Ang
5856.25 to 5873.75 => 0.29 Ang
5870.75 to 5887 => 0.62 Ang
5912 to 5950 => 0.48 Ang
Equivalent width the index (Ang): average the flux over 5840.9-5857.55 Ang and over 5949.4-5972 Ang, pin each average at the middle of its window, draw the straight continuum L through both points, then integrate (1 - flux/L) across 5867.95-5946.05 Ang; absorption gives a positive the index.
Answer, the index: 3.0 Ang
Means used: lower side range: 45.3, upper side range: 44.6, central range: 43.3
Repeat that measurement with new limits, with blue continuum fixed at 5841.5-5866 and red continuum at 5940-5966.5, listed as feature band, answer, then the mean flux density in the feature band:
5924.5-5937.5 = 0.2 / 44.1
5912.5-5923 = 0.1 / 44.4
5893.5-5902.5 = 1.0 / 39.9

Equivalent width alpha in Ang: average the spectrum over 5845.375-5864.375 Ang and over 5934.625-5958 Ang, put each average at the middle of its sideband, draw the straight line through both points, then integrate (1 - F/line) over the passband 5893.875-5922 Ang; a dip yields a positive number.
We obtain 1.0 Ang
